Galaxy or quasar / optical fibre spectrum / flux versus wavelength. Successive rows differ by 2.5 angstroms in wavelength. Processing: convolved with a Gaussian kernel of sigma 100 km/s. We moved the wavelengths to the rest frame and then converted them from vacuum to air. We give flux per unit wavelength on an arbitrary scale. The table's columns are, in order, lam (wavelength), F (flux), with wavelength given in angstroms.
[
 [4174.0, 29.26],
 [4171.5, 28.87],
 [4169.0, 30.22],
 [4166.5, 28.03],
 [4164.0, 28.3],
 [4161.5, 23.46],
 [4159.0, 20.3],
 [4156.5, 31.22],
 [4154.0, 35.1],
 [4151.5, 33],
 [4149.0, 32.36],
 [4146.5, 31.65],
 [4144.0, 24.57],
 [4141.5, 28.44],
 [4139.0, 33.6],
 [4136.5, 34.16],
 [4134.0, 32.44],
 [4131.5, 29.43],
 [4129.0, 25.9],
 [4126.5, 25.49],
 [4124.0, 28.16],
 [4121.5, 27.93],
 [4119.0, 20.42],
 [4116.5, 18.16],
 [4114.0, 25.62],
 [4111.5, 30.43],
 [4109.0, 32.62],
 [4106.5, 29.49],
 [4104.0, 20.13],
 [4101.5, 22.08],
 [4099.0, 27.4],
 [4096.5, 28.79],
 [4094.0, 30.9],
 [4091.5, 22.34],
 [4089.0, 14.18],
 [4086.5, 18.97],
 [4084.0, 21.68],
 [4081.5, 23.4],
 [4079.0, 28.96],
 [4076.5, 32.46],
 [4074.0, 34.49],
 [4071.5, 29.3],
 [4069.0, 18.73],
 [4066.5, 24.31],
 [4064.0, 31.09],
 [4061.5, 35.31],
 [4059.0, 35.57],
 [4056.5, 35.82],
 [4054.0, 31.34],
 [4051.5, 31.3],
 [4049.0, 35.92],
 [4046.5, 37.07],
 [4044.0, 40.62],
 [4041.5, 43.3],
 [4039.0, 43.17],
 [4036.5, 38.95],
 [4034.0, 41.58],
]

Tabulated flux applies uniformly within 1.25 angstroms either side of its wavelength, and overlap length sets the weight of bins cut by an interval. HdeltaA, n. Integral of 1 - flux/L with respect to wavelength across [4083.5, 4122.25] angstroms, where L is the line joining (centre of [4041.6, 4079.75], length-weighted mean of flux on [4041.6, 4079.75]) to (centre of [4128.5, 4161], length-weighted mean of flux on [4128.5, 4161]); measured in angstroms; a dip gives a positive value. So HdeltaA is 8.5 angstroms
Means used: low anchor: 32.5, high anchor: 30.1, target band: 24.5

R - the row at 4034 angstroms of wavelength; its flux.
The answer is 41.58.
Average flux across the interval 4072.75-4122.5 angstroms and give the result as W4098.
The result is 25.5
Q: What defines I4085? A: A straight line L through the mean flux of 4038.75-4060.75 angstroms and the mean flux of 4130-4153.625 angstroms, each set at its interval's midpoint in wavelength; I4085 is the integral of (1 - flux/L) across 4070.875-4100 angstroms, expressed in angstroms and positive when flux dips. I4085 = 7.3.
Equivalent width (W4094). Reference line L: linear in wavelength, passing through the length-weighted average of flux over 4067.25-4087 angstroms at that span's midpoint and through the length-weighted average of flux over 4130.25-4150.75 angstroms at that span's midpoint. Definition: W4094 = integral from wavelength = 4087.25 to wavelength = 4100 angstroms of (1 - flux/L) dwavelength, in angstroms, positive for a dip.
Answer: 1.4 angstroms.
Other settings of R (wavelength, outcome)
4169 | 30.22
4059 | 35.57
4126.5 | 25.49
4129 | 25.9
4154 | 35.1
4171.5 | 28.87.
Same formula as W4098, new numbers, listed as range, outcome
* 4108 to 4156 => 28.9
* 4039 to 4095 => 30.2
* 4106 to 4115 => 29.7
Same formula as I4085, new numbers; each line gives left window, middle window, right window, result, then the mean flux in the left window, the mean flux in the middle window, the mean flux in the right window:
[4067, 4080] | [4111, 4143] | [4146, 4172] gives 1.5 angstroms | 28.5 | 27.6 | 29.3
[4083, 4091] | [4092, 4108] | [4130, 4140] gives -3.1 angstroms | 18.6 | 26.4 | 32.2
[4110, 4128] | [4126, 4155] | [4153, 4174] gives -4.2 angstroms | 25.3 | 30.6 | 28.2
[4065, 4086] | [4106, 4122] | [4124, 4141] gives 1.4 angstroms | 26.4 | 26.2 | 29.9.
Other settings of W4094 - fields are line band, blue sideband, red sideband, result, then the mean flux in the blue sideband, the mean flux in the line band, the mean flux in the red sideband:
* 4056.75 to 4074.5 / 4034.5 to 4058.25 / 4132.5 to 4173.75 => 3.1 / 37.6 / 30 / 29.7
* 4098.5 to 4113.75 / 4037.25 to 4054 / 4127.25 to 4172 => 2.8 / 38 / 26.9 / 29.5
